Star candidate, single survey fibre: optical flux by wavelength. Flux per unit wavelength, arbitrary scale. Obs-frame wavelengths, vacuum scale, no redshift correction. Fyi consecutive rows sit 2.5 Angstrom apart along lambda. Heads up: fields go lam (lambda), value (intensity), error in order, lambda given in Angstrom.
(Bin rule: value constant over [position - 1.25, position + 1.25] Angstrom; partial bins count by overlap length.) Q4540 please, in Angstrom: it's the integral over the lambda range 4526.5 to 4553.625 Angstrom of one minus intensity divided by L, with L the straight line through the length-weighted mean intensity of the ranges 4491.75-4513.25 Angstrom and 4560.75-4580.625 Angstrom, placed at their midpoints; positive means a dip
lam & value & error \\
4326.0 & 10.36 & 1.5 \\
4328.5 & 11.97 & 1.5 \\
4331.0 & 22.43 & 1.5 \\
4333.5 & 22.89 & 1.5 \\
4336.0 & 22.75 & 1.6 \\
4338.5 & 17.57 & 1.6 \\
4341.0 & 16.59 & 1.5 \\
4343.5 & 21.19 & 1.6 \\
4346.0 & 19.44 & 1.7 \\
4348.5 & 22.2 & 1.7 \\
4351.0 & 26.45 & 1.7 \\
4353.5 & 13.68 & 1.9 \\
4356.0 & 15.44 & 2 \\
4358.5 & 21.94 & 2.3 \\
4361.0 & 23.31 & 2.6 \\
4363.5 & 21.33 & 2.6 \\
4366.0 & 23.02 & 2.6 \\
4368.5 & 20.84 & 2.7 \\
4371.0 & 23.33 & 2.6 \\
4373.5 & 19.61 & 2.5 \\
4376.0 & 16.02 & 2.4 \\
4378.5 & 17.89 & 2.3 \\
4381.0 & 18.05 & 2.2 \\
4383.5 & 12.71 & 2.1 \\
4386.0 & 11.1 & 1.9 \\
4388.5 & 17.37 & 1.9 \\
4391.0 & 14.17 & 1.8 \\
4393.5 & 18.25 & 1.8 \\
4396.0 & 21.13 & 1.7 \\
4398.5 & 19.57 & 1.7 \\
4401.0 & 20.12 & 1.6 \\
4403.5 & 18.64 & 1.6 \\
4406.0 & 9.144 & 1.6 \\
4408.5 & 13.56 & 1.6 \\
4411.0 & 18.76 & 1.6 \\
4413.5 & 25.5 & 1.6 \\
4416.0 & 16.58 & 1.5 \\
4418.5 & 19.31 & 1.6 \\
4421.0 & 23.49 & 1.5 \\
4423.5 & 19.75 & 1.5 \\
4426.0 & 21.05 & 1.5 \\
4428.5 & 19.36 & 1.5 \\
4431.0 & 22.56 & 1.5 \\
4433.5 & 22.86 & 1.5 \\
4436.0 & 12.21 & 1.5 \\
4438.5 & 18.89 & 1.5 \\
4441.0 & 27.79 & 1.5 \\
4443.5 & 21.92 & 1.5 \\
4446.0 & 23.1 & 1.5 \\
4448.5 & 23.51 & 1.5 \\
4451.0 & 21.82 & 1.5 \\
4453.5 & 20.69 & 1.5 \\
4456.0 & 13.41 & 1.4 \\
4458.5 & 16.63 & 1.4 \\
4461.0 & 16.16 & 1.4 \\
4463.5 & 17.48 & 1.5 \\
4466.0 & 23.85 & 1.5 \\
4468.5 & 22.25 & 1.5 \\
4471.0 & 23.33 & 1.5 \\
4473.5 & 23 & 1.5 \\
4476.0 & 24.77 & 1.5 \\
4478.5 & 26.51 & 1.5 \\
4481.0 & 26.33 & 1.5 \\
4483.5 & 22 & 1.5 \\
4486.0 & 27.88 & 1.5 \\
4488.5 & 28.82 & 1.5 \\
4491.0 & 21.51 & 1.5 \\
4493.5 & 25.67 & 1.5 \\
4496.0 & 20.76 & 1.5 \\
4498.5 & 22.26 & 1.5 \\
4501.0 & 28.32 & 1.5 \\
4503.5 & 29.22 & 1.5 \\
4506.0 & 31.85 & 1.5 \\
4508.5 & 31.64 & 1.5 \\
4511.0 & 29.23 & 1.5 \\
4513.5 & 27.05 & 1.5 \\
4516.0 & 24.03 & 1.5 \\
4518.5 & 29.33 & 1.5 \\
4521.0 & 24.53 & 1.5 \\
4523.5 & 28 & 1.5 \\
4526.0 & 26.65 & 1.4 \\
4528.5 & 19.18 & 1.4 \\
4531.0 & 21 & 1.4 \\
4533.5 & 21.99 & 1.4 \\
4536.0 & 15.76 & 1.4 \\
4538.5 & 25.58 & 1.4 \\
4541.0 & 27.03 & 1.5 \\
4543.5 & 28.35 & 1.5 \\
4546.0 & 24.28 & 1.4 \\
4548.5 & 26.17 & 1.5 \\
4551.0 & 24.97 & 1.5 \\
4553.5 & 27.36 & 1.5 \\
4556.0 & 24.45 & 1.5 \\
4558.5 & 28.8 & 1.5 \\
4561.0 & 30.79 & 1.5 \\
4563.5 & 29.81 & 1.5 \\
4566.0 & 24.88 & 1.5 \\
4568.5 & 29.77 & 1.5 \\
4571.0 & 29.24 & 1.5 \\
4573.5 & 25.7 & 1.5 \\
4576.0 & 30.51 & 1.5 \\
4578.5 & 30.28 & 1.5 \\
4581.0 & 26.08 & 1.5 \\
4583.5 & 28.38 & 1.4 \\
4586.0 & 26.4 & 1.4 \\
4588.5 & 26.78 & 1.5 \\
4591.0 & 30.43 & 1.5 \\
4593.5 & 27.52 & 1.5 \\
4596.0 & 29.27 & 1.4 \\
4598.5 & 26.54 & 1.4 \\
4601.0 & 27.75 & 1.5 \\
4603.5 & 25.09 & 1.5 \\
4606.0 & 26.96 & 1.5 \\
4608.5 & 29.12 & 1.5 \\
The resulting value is 4.2 Angstrom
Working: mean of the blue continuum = 27.2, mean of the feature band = 23.7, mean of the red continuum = 28.7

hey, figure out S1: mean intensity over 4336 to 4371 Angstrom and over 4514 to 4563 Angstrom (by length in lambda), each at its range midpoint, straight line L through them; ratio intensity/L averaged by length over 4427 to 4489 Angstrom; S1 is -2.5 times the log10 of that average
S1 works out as 0.07 mag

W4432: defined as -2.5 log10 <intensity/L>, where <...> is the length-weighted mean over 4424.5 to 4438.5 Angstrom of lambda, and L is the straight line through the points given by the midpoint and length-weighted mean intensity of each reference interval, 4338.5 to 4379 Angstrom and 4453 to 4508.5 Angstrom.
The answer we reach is 0.14 mag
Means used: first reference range 20.1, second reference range 23.5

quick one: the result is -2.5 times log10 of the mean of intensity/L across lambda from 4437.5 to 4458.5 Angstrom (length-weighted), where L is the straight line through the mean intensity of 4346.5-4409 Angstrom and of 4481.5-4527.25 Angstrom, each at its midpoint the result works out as 0.09 mag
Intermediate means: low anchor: 18.4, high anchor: 26.6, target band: 21.1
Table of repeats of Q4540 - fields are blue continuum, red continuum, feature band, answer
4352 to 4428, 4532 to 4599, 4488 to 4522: -3.8 Angstrom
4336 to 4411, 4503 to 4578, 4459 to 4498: 0.7 Angstrom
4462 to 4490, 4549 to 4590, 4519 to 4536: 1.9 Angstrom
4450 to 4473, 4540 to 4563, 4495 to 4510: -2.9 Angstrom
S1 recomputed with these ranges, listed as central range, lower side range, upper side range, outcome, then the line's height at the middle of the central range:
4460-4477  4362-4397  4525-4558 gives 0.00 mag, 21.5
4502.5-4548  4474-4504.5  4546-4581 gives 0.02 mag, 26.4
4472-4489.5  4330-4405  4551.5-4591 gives -0.06 mag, 24.1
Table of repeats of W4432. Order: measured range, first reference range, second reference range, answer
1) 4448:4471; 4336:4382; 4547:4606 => 0.20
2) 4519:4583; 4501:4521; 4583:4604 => 0.08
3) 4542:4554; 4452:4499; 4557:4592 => 0.02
